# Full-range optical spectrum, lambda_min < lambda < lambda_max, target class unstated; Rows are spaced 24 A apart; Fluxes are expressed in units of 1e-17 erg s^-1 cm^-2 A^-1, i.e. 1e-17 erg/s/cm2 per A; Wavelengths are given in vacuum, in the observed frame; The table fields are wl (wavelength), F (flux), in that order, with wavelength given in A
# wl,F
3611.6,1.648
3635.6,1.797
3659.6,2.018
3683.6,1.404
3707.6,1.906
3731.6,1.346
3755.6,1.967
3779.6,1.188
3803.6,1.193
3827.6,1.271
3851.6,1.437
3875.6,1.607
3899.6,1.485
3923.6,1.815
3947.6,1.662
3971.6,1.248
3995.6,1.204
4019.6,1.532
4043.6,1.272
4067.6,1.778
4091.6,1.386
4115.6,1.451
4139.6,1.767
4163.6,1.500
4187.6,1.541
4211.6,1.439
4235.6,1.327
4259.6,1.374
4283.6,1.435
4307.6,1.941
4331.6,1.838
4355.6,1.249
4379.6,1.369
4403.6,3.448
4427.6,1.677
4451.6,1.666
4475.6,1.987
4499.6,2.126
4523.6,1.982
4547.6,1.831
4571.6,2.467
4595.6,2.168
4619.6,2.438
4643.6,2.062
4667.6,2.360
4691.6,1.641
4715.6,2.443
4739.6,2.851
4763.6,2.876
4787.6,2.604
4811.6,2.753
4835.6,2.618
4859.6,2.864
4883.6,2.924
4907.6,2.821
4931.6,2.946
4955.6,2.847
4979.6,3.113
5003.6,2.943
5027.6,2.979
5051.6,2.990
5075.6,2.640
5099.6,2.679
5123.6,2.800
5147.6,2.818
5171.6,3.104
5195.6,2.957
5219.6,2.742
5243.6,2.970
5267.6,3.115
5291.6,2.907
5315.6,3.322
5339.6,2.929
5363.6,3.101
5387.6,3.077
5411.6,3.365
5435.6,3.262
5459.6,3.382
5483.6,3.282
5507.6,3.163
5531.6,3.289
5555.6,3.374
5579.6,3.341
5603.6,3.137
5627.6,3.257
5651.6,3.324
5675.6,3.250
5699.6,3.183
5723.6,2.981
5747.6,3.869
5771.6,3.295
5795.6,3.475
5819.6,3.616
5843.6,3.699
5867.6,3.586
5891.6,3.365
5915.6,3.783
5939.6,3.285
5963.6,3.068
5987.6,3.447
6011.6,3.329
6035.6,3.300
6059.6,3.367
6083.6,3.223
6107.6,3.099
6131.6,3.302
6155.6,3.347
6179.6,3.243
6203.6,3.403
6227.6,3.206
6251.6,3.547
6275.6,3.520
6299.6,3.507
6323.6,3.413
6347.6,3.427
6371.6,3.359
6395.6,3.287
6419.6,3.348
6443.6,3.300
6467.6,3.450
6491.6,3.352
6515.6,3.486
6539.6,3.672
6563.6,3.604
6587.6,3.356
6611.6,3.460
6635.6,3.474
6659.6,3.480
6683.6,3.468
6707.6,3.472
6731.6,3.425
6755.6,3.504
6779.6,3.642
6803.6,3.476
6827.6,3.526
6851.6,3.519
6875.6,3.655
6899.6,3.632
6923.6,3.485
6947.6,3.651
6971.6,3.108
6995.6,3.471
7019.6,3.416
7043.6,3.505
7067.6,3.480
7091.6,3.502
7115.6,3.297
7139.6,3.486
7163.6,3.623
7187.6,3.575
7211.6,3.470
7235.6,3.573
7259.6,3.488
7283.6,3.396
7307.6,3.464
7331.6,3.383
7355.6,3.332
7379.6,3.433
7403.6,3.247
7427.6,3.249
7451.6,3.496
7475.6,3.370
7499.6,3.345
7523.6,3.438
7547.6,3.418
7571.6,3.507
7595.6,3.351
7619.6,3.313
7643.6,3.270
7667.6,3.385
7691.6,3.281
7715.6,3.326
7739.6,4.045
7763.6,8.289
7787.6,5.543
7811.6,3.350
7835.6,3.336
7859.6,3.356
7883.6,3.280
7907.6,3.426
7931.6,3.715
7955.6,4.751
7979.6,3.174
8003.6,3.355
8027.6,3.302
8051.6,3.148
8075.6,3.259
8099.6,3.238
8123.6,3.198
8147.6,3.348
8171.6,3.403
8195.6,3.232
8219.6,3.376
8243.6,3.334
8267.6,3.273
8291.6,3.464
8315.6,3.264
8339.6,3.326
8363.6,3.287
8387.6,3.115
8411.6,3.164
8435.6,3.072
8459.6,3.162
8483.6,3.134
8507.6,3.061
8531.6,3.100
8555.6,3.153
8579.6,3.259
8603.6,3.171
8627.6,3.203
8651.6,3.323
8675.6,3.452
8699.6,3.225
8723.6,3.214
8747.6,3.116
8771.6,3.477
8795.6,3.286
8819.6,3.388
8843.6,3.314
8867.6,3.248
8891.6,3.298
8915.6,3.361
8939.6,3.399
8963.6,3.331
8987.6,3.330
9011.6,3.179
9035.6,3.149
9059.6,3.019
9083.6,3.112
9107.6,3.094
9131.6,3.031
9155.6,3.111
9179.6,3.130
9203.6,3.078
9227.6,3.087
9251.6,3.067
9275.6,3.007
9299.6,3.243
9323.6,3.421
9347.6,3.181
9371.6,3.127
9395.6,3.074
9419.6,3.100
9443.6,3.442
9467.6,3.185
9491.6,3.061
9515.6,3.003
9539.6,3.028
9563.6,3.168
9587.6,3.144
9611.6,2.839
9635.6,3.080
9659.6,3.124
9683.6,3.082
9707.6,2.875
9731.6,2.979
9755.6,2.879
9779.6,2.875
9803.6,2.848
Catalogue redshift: 0.18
